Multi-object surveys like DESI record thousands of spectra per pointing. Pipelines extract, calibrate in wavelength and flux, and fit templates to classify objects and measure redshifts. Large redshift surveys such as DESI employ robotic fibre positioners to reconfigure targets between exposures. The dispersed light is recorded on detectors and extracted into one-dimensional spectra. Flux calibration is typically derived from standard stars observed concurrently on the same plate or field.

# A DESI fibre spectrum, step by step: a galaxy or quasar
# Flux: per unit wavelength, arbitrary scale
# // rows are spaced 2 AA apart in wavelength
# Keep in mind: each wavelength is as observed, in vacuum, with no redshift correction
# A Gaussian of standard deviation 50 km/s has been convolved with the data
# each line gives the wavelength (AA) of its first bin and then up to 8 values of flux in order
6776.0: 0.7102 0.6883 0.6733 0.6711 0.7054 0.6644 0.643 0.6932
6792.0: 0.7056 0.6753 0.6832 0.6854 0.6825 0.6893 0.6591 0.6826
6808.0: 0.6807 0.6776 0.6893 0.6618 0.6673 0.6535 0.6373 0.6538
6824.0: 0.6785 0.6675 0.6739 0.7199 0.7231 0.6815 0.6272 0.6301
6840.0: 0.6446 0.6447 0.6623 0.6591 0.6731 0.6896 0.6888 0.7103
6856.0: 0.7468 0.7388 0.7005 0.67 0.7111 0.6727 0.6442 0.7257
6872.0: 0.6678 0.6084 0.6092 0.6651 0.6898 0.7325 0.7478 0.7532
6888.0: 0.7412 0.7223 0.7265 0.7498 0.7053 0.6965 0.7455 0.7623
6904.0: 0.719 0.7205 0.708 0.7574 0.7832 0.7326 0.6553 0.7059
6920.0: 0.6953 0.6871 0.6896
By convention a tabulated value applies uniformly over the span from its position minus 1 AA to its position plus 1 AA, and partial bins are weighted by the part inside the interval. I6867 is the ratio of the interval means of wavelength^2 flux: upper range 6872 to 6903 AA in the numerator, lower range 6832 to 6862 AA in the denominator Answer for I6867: 1.1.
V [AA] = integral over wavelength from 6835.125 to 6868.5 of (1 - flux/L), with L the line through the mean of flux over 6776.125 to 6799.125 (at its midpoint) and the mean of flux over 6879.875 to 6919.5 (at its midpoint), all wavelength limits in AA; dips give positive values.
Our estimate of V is 1.44 AA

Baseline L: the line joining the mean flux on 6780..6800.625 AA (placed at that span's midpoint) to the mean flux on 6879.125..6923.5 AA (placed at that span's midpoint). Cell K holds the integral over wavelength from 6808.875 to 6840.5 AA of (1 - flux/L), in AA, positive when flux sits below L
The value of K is 1.2 AA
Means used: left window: 0.681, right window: 0.724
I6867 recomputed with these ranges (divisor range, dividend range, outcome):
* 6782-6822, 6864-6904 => 1.07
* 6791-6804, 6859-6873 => 1.02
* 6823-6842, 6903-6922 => 1.10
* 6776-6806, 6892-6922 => 1.10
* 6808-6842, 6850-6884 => 1.04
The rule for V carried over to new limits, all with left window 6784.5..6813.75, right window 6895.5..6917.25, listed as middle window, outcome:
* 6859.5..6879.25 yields 1.20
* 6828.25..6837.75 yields 0.16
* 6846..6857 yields 0.07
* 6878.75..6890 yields -0.22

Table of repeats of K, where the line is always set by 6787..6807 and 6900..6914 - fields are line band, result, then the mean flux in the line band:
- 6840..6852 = 0.7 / 0.666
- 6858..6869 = 0.5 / 0.685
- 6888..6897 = 0.1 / 0.728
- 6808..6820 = 0.4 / 0.668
